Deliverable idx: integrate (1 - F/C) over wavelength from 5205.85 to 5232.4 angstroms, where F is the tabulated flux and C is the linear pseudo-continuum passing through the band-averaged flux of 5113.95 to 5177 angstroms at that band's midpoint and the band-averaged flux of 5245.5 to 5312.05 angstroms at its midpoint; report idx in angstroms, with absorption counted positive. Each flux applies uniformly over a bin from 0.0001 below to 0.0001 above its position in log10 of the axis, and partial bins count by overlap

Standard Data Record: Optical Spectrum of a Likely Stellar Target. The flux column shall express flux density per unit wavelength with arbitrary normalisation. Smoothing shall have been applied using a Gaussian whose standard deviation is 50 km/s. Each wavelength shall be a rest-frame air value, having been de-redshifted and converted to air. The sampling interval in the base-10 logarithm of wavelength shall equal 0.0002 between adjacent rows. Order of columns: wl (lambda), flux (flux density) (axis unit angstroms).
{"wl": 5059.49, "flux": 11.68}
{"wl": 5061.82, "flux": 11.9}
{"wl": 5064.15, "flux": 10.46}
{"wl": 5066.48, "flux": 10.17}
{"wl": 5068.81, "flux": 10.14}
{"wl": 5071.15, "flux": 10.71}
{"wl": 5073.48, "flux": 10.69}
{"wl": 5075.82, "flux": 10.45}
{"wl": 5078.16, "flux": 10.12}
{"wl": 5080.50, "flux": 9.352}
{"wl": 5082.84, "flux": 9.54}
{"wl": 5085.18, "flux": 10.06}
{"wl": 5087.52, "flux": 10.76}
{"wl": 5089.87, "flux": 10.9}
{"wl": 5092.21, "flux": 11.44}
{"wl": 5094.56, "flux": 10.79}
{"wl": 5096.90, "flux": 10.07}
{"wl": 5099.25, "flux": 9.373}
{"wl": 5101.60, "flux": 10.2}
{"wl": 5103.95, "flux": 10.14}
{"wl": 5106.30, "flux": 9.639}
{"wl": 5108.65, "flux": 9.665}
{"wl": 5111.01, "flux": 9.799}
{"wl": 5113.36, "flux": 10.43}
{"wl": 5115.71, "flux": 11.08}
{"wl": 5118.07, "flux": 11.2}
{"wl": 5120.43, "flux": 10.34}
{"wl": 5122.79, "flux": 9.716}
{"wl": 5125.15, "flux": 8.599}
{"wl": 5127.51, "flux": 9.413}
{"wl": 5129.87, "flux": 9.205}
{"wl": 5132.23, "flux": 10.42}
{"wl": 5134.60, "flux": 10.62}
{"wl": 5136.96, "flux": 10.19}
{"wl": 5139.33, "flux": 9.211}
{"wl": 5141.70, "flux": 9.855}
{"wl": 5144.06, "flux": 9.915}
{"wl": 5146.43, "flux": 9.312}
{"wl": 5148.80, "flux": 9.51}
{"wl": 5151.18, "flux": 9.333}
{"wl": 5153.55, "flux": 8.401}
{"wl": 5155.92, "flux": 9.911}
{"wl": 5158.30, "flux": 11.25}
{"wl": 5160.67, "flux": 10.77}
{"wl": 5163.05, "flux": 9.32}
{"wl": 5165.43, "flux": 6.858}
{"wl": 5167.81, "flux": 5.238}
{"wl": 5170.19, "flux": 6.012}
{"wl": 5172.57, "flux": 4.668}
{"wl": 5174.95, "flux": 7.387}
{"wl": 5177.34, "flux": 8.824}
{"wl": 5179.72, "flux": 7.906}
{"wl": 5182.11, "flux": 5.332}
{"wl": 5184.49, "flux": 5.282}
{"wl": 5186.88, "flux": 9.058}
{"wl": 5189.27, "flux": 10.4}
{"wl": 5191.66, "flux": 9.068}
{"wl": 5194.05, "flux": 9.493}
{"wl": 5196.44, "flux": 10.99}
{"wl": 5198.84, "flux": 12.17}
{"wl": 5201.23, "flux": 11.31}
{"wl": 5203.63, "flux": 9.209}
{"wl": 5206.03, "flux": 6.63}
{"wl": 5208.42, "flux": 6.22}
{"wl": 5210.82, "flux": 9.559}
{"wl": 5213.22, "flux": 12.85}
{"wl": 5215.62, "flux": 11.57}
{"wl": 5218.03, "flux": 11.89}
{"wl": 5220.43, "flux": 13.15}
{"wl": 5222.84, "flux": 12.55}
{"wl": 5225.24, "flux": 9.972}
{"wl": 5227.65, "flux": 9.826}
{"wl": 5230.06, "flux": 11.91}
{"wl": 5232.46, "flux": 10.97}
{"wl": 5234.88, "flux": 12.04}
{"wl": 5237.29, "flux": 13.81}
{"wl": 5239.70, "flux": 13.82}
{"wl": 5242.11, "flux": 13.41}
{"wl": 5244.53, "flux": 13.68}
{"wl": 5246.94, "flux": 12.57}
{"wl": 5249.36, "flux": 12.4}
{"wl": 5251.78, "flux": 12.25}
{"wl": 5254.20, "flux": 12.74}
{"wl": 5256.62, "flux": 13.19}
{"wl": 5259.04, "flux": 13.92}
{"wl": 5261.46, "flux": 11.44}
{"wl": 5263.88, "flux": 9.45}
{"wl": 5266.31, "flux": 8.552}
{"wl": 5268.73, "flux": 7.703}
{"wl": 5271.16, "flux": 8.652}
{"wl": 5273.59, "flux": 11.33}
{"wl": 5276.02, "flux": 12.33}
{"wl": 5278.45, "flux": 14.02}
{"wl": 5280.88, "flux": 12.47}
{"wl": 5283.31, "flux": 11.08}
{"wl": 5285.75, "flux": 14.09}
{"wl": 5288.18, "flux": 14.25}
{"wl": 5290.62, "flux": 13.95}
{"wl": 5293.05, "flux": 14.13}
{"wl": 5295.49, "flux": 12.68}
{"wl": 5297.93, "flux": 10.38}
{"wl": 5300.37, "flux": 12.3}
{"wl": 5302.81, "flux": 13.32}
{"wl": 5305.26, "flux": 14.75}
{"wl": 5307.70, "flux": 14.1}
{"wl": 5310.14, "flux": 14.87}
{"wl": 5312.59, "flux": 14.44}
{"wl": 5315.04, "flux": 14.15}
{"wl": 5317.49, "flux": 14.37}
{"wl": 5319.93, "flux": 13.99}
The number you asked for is 0.5 angstroms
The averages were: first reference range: 9.15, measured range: 10.7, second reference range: 12.4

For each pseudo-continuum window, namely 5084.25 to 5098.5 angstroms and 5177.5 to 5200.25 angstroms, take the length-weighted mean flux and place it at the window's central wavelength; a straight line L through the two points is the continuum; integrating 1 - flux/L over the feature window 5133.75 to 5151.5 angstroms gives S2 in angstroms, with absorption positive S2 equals -0.1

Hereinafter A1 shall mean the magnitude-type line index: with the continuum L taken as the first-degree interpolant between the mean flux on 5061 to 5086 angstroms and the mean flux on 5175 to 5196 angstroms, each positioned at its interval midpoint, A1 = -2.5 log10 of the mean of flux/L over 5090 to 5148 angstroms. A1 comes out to -0.06 mag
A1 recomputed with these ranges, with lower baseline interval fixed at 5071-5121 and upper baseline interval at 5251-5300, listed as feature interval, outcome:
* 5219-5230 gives 0.003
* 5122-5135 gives 0.107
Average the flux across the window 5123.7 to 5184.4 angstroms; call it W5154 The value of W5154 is 8.64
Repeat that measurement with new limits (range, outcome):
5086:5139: 10.2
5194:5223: 10.6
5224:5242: 11.9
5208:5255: 11.9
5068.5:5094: 10.4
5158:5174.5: 7.53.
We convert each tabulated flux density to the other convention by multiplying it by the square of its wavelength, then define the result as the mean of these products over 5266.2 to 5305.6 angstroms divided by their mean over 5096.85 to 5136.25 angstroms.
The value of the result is 1.30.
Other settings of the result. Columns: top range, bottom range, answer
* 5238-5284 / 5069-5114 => 1.24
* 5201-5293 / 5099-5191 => 1.34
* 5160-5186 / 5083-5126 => 0.70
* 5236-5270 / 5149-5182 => 1.54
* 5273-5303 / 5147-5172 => 1.57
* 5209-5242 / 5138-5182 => 1.43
